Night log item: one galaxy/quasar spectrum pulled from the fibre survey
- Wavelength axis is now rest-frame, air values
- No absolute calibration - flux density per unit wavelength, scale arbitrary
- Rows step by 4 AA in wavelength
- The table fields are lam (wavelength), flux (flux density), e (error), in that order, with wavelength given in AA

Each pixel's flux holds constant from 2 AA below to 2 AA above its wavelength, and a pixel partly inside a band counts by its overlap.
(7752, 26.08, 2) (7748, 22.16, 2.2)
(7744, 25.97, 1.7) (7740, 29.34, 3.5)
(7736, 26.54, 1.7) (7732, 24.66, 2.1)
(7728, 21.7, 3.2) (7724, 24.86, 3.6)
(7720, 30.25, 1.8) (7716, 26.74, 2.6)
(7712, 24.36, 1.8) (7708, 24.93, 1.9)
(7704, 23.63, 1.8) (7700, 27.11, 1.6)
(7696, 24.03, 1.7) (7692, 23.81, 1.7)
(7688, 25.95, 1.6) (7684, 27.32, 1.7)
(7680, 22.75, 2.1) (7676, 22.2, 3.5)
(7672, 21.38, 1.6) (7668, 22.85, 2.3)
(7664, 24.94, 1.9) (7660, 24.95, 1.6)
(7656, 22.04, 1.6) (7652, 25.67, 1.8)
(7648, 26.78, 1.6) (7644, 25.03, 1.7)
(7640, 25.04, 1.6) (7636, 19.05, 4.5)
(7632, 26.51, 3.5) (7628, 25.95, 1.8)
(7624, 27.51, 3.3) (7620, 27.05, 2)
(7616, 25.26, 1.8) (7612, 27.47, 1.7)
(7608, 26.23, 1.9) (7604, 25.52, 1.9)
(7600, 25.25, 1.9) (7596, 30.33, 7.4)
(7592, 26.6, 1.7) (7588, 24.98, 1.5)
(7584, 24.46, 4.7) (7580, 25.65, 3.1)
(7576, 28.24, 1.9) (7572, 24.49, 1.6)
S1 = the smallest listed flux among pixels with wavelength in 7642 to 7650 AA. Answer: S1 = 25.03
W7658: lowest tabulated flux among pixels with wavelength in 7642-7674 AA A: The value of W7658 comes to 21.38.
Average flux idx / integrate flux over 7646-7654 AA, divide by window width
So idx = 26.2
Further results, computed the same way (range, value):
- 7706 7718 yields 25.3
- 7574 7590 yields 25.8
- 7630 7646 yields 23.9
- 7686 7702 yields 25.2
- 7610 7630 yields 26.6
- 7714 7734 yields 25.6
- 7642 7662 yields 24.9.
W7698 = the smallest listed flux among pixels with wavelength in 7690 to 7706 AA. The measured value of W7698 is 23.63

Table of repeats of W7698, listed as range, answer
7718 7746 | 21.7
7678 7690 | 22.75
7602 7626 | 25.26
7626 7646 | 19.05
